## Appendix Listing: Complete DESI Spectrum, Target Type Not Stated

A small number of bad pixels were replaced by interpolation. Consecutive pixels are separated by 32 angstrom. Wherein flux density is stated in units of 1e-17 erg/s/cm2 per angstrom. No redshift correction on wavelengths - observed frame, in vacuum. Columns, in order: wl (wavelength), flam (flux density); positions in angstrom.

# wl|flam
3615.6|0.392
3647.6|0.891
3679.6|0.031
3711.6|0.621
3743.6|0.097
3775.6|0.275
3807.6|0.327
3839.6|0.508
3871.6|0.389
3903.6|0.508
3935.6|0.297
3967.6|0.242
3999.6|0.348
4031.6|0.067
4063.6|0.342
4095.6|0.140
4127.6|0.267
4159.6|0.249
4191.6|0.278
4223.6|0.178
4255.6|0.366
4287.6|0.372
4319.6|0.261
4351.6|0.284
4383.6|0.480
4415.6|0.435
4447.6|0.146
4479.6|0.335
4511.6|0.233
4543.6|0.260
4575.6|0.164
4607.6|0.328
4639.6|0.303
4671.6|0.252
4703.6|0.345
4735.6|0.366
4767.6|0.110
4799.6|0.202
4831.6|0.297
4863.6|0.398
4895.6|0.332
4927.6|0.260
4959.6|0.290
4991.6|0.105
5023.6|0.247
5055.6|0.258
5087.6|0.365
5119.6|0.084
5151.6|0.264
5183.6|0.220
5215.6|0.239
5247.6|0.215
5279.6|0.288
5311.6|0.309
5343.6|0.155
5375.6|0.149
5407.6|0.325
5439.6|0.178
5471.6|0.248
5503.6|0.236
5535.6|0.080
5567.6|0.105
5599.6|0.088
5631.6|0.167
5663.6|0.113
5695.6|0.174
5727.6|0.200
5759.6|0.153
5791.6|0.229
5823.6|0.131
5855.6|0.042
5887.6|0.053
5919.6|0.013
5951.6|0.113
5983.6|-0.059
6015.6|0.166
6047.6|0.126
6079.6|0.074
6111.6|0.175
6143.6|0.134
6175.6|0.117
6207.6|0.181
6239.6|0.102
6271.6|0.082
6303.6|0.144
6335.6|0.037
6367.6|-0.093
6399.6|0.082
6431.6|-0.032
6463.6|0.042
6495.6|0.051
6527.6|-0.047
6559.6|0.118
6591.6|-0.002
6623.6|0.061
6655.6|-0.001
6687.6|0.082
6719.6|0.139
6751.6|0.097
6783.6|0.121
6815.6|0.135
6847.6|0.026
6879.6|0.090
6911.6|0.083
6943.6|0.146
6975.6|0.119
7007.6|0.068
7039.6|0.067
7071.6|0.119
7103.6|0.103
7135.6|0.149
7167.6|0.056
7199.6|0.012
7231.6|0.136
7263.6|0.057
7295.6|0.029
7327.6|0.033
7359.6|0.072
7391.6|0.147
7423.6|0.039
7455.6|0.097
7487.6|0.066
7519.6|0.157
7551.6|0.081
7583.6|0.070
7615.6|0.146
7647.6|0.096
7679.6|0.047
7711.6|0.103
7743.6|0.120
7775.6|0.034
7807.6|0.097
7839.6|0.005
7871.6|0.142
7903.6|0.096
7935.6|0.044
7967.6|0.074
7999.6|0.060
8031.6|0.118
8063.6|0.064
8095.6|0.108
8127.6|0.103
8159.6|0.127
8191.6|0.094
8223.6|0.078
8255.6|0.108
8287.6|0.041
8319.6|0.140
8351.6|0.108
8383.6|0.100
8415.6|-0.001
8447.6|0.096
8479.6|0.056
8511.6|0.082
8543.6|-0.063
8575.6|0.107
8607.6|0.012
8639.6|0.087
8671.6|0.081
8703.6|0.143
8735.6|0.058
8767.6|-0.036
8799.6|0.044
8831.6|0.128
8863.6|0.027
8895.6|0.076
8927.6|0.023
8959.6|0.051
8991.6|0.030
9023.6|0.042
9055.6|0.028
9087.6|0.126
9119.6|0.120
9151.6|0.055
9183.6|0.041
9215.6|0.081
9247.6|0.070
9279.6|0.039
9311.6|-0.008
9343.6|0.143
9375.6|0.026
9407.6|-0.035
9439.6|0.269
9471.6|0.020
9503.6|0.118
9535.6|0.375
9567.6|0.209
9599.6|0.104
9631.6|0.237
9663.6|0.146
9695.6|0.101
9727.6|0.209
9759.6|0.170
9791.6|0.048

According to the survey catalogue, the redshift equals 1.56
